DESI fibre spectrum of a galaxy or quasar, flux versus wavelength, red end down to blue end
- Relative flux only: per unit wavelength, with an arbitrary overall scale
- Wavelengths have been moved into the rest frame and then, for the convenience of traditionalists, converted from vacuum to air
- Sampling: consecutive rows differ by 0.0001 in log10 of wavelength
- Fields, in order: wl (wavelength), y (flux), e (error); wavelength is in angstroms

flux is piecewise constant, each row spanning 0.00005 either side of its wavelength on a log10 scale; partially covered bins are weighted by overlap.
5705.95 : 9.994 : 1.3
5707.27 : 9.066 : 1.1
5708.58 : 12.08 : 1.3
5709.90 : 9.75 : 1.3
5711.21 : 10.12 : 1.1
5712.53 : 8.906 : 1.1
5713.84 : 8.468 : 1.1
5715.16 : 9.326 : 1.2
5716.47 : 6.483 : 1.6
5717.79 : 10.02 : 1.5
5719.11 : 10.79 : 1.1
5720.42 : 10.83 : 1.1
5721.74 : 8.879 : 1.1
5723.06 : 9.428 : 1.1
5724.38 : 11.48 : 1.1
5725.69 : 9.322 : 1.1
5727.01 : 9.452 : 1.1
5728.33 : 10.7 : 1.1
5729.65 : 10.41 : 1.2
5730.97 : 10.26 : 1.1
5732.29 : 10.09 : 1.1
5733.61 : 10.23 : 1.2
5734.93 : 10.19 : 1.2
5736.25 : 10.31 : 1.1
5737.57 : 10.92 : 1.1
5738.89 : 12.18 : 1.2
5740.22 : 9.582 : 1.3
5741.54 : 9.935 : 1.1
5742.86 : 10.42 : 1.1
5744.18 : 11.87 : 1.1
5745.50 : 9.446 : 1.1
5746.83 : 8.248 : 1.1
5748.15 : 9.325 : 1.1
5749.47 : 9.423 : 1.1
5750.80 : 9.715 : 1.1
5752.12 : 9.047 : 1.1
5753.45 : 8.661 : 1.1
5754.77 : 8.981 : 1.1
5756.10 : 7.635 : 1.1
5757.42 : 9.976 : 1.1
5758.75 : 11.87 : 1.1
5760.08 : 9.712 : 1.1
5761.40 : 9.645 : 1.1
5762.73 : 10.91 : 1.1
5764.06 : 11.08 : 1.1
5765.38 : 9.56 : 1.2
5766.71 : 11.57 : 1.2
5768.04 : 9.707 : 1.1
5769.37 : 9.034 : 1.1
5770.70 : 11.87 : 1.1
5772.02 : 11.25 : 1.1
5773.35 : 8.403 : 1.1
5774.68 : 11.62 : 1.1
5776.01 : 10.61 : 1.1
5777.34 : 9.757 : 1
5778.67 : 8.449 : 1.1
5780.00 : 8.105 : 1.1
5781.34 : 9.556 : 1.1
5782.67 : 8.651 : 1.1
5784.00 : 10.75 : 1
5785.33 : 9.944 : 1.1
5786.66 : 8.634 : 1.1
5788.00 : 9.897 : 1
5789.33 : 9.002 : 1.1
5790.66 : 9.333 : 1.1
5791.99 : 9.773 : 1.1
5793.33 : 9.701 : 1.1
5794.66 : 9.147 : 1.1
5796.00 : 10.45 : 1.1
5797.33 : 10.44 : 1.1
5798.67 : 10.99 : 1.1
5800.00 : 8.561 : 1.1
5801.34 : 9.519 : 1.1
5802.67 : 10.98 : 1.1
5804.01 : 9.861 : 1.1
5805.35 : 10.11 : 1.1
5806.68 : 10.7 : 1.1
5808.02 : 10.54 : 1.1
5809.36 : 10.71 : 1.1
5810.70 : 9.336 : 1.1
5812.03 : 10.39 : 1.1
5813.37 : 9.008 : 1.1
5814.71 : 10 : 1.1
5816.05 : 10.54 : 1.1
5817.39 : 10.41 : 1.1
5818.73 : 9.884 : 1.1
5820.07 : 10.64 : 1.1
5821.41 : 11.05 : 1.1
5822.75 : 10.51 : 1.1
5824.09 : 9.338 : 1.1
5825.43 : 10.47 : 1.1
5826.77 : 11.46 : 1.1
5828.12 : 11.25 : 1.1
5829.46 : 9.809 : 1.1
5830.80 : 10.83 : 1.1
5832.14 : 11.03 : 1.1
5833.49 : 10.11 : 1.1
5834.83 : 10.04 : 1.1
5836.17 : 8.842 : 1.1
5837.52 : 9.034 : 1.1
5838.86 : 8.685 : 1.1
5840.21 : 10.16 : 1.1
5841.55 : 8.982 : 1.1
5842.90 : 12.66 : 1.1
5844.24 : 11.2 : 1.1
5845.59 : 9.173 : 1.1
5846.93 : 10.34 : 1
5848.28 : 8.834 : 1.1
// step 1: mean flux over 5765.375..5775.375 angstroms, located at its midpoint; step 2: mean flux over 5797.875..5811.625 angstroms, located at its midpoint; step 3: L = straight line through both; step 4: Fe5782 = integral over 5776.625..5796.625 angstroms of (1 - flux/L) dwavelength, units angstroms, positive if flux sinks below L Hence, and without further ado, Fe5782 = 1.7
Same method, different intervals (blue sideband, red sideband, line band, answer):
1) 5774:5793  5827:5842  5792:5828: -1.56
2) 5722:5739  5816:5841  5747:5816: 2.75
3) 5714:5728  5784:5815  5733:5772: -1.40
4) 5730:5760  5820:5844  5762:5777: -0.70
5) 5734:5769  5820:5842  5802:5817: -0.16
